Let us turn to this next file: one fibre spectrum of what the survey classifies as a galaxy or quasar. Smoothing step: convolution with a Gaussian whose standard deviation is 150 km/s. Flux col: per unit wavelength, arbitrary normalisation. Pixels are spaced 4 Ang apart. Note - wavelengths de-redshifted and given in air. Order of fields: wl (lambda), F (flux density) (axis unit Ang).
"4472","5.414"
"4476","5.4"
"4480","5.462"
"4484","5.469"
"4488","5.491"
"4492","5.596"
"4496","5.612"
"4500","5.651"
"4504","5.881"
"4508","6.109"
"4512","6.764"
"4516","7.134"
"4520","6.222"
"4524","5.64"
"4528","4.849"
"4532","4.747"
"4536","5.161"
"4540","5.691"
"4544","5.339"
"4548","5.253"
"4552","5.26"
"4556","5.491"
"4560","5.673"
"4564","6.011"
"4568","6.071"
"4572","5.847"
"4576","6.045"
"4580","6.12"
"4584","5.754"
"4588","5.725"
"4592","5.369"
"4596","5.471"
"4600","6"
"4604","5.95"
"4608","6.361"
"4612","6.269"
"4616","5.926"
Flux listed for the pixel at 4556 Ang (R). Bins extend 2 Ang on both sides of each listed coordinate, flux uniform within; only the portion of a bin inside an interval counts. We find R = 5.491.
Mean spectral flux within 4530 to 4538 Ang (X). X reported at 4.95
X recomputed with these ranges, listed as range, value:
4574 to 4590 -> 5.91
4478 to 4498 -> 5.53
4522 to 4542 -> 5.22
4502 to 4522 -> 6.42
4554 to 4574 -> 5.82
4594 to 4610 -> 5.95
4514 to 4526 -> 6.33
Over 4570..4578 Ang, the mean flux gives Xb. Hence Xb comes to 5.95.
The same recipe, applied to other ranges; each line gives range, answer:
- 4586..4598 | 5.52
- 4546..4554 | 5.26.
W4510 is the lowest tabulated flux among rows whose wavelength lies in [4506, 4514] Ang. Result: 6.109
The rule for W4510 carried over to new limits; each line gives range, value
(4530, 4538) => 4.747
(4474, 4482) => 5.4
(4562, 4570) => 6.011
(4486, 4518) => 5.491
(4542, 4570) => 5.253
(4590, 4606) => 5.369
